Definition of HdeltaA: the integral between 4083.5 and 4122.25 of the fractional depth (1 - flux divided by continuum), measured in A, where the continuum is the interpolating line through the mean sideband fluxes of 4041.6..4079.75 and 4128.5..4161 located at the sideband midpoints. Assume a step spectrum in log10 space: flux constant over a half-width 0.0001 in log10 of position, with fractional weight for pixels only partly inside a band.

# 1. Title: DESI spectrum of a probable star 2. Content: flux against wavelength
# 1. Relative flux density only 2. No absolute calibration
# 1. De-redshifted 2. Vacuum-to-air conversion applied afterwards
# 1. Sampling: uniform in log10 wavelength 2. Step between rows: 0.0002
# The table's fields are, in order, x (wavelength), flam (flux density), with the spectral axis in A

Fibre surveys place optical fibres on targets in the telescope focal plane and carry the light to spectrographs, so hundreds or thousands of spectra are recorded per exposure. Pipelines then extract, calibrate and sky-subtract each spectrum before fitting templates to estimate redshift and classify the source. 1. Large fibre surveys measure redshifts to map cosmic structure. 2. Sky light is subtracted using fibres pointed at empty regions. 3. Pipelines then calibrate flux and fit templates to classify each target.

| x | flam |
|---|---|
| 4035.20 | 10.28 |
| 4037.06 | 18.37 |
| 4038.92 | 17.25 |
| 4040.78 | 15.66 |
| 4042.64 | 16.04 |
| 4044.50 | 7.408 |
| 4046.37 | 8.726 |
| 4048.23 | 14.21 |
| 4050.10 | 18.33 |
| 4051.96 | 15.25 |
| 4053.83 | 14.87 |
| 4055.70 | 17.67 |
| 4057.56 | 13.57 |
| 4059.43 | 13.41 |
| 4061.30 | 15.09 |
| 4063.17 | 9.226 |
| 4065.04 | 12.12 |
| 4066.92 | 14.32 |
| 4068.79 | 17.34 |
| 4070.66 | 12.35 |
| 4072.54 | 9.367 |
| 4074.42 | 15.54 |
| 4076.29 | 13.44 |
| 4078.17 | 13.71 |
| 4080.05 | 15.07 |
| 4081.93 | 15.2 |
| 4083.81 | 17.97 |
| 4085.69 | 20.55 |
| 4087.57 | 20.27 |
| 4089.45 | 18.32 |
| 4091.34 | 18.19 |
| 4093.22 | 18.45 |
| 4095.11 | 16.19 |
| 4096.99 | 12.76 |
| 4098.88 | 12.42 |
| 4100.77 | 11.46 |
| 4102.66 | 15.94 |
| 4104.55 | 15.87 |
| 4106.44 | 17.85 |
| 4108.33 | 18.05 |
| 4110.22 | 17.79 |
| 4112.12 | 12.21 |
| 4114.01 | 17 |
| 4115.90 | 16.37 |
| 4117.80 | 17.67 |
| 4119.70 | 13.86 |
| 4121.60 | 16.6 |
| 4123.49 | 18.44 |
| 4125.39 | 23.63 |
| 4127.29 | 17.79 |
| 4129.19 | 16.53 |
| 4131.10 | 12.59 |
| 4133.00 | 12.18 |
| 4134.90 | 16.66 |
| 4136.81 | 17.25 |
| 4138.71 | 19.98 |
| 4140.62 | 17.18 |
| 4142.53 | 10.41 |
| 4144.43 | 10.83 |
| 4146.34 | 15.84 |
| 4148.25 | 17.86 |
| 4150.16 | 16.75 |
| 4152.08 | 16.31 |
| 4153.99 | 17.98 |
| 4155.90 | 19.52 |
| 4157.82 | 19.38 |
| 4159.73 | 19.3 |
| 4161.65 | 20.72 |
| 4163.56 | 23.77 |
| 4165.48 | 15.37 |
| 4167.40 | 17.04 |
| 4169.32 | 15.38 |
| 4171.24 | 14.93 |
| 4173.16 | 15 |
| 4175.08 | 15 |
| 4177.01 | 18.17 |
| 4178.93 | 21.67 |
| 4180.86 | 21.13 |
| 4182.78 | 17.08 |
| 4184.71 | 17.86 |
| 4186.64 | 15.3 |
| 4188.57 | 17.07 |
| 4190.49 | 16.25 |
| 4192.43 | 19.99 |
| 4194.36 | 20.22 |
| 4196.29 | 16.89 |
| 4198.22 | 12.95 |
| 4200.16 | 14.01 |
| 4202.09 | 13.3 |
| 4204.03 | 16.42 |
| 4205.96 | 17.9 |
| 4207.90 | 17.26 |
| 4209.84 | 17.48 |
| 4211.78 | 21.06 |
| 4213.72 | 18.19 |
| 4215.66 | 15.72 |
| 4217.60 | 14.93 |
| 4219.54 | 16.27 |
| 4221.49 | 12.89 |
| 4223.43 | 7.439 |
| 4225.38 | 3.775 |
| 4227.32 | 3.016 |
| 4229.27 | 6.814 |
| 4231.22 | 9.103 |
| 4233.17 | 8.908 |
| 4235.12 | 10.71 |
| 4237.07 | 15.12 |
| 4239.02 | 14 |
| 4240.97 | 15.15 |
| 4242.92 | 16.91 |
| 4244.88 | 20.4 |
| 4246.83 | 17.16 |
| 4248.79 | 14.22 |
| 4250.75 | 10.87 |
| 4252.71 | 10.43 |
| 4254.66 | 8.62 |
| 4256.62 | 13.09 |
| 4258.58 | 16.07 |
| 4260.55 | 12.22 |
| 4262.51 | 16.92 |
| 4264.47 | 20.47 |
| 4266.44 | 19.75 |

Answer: -3.9 A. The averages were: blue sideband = 13.6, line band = 16.4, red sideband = 16.3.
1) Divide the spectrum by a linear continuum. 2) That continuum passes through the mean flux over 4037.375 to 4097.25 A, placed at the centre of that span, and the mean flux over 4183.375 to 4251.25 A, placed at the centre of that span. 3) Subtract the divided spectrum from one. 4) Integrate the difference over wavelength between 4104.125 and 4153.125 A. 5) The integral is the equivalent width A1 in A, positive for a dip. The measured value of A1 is -5.0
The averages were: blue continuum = 15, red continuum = 14.5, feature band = 16.3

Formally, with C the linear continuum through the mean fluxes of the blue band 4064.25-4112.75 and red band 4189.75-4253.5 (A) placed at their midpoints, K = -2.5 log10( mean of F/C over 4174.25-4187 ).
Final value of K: -0.242 mag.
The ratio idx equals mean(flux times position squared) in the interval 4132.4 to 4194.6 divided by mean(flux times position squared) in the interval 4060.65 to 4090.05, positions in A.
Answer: 1.20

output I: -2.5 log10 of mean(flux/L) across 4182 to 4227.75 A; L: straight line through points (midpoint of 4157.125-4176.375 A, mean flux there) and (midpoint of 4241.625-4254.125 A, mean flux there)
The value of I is 0.07 mag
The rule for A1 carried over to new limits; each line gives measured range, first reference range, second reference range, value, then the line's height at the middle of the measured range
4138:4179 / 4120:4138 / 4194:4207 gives -1.8 A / 16.4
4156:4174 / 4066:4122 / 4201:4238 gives -4.8 A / 14.2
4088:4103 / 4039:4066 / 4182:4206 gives -1.0 A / 14.6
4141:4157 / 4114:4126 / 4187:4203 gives 1.2 A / 17.1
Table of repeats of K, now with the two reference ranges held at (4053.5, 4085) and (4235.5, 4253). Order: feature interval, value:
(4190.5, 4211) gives -0.132 mag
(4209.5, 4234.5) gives 0.248 mag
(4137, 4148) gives -0.053 mag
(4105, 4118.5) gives -0.161 mag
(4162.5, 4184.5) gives -0.207 mag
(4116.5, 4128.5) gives -0.237 mag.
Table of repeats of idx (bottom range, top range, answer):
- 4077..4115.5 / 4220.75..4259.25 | 0.77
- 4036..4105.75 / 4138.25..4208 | 1.20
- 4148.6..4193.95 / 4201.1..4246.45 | 0.78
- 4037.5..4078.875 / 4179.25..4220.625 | 1.31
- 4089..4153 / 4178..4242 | 0.95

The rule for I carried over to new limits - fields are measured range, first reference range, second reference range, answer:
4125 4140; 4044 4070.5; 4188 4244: -0.21 mag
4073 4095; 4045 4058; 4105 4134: -0.09 mag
